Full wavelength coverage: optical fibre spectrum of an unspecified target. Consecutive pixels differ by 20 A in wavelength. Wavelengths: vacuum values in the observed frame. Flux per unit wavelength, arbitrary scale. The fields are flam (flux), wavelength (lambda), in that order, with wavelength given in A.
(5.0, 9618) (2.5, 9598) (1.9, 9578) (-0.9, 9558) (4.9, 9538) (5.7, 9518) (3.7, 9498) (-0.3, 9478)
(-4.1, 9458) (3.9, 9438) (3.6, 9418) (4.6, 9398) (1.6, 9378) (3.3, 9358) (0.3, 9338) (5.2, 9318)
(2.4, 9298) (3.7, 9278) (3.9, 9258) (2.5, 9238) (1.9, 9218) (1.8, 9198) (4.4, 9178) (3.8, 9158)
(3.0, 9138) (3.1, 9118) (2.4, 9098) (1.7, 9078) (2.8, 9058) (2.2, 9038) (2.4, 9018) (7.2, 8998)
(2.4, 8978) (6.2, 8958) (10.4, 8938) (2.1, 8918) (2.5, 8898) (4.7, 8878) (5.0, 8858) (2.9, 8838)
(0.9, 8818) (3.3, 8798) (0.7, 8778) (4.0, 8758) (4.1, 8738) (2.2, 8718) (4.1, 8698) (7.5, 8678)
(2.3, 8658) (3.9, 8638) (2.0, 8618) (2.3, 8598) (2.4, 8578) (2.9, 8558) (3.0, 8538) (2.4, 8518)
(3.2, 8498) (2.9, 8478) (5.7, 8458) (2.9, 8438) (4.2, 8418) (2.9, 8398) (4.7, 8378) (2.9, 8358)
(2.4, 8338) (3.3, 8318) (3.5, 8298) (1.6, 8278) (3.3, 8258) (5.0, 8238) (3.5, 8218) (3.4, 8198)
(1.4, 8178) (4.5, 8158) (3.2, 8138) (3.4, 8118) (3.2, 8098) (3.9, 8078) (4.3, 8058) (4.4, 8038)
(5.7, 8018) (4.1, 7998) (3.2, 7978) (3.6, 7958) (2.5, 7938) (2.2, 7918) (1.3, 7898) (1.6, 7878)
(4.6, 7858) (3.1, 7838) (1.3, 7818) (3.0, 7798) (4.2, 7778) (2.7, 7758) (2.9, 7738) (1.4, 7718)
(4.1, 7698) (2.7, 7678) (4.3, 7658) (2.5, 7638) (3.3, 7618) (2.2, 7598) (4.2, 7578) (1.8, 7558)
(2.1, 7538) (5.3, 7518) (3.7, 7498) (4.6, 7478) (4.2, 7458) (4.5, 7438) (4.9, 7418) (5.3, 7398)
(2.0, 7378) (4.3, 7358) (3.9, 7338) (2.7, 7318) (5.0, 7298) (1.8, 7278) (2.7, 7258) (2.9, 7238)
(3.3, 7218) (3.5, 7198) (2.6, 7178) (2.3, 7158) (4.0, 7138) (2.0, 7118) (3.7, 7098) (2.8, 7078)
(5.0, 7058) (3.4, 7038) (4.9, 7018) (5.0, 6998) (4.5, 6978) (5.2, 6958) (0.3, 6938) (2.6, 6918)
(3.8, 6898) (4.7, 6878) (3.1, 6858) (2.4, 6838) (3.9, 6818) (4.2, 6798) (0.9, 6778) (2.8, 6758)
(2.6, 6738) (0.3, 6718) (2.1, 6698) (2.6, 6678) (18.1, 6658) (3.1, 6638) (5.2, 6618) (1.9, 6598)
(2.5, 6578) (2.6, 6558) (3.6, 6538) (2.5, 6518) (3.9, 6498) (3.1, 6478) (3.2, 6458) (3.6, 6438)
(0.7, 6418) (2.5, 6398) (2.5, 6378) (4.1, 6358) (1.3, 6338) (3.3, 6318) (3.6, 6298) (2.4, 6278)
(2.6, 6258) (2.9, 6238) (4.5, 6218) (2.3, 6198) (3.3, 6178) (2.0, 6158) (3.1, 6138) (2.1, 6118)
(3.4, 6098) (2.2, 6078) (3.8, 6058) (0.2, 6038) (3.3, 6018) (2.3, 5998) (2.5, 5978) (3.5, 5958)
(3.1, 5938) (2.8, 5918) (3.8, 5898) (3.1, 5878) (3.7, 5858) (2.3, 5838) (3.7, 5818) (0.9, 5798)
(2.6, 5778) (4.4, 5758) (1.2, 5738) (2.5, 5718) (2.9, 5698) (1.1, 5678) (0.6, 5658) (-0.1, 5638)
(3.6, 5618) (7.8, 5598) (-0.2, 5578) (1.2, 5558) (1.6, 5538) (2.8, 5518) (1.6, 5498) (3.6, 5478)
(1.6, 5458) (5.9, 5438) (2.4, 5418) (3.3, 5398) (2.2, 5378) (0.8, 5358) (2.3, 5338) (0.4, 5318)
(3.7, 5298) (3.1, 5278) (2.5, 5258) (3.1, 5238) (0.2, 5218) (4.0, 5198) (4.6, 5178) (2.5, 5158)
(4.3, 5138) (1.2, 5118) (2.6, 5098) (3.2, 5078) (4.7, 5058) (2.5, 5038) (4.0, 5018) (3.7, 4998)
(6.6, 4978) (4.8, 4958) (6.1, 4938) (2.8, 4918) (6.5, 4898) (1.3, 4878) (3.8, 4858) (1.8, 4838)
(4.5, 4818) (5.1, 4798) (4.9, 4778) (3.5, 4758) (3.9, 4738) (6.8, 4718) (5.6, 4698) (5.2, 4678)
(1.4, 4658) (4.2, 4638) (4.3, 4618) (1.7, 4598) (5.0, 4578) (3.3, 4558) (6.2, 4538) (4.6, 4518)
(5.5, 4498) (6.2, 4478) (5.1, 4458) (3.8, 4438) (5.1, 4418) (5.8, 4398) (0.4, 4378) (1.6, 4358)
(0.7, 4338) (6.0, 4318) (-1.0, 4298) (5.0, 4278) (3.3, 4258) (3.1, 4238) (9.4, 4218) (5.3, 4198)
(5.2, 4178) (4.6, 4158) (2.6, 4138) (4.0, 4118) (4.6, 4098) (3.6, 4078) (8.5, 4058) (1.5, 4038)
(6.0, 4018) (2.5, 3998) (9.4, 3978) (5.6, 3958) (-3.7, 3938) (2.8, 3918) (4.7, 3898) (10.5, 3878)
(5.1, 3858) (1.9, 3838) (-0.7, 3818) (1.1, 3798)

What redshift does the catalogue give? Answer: 0.787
